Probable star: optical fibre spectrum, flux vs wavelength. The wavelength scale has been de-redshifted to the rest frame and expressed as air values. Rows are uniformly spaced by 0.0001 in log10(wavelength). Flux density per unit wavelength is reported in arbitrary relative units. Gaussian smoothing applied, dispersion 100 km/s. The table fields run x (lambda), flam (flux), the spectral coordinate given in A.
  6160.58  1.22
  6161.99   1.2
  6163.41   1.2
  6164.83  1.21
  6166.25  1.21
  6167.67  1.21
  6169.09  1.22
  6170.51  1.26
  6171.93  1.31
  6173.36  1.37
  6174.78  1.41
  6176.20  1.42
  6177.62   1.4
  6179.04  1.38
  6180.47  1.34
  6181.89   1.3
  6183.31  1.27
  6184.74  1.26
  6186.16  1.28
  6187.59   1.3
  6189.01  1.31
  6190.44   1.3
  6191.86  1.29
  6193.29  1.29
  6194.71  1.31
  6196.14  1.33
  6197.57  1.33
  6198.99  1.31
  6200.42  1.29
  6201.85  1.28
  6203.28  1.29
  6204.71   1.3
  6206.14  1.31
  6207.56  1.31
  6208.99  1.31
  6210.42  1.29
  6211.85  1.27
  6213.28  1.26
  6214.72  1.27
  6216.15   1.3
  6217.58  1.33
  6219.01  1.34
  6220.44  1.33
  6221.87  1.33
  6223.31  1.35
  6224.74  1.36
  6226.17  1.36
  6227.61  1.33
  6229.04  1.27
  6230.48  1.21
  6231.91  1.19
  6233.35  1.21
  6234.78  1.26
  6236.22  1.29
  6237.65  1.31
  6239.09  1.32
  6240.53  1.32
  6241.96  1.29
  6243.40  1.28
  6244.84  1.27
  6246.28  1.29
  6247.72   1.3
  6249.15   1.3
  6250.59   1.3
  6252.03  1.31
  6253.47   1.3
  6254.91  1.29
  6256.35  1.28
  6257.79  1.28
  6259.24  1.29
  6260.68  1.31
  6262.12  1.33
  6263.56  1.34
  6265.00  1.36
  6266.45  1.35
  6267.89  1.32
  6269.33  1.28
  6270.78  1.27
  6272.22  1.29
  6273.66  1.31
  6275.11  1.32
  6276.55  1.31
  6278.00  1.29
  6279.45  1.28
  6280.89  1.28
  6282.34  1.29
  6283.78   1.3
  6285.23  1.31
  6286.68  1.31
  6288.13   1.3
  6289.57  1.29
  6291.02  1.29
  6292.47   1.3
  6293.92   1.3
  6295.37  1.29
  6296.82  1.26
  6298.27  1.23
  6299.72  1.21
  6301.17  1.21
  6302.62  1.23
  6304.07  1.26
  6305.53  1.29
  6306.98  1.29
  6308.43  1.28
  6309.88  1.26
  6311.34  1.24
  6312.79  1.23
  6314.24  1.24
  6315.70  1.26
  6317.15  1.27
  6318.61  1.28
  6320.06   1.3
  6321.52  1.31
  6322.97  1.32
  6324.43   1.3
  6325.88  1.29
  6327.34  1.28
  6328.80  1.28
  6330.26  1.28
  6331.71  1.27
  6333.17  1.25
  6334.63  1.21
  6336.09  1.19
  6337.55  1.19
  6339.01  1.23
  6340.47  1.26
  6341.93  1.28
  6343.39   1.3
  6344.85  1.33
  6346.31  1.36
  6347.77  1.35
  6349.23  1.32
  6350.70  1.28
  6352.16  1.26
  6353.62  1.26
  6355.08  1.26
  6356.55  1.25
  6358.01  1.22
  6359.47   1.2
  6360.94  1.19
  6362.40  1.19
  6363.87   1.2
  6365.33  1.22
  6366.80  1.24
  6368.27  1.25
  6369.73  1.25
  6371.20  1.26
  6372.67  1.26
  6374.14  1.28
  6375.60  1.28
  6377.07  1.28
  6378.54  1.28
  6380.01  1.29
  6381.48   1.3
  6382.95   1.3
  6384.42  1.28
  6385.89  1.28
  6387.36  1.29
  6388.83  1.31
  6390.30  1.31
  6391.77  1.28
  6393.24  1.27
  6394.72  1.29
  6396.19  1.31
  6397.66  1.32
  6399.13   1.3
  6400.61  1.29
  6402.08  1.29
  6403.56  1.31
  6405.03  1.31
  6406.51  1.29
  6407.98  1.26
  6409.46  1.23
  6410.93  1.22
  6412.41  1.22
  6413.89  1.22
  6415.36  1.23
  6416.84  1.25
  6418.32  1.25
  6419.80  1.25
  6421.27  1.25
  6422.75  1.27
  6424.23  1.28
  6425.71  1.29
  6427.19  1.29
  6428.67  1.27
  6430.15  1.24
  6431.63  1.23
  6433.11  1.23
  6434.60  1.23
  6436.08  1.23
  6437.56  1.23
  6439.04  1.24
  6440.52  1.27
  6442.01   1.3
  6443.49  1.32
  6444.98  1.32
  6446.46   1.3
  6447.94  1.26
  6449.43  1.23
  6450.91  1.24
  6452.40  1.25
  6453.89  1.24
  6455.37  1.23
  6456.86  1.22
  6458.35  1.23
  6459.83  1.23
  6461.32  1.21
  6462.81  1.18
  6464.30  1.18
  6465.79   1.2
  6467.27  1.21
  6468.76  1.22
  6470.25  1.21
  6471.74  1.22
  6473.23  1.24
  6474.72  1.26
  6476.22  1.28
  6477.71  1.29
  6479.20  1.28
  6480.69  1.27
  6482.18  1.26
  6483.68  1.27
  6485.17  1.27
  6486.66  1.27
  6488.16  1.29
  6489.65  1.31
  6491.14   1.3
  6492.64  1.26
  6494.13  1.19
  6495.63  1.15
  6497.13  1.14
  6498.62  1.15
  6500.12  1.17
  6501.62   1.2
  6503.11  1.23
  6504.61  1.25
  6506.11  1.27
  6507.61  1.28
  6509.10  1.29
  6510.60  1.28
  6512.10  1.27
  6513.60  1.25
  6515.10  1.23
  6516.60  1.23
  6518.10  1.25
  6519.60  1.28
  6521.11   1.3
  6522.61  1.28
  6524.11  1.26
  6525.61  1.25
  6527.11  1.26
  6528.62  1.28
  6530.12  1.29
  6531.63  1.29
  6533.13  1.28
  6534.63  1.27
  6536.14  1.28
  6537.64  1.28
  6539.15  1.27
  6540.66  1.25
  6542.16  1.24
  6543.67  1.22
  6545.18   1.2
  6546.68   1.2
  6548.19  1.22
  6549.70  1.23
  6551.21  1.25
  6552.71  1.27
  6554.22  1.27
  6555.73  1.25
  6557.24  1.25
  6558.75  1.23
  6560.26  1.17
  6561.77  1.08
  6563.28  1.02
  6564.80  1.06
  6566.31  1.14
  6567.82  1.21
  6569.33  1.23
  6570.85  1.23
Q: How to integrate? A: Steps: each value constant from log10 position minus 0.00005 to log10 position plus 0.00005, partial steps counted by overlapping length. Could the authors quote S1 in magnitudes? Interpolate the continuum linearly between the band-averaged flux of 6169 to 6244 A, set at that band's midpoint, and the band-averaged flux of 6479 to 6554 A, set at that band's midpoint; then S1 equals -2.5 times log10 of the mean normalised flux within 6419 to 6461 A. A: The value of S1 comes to 0.008 mag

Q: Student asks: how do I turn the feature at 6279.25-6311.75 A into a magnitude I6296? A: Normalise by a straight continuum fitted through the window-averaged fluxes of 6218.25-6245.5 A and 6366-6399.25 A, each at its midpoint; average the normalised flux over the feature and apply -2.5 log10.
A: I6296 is 0.01 mag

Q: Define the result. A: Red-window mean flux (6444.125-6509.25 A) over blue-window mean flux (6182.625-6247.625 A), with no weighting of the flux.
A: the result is 0.96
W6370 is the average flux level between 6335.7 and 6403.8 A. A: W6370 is 1.27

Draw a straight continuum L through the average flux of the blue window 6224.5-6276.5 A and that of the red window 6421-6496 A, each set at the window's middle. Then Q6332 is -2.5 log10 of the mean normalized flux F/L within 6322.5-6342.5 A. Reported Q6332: 0.02 mag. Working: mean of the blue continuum 1.3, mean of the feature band 1.26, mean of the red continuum 1.25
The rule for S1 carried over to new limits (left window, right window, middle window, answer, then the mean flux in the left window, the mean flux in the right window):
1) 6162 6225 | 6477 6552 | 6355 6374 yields 0.039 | 1.3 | 1.25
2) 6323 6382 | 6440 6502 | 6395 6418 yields -0.015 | 1.26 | 1.24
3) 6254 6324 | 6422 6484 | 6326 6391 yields 0.004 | 1.29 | 1.25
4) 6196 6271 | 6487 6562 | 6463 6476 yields 0.033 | 1.3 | 1.25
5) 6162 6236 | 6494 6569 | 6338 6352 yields -0.026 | 1.3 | 1.23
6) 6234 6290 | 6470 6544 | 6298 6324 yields 0.024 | 1.3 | 1.25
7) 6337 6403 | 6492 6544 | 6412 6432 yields 0.008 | 1.27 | 1.25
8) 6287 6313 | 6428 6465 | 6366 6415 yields -0.021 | 1.27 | 1.24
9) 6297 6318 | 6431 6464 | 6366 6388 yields -0.023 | 1.25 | 1.25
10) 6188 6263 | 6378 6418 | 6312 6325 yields 0.007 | 1.3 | 1.28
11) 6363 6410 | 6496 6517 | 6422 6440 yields 0.007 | 1.28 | 1.23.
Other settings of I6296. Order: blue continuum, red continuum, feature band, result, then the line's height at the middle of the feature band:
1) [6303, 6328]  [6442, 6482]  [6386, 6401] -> -0.03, 1.26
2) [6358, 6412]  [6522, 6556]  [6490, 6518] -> 0.02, 1.26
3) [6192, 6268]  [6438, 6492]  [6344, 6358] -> -0.01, 1.28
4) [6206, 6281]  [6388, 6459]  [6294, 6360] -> 0.01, 1.28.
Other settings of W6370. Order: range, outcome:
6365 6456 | 1.27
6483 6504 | 1.23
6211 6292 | 1.3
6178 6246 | 1.3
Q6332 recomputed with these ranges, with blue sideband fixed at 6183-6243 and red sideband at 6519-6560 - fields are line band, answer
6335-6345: 0.03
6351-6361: 0.03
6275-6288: -0.01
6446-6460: 0.02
